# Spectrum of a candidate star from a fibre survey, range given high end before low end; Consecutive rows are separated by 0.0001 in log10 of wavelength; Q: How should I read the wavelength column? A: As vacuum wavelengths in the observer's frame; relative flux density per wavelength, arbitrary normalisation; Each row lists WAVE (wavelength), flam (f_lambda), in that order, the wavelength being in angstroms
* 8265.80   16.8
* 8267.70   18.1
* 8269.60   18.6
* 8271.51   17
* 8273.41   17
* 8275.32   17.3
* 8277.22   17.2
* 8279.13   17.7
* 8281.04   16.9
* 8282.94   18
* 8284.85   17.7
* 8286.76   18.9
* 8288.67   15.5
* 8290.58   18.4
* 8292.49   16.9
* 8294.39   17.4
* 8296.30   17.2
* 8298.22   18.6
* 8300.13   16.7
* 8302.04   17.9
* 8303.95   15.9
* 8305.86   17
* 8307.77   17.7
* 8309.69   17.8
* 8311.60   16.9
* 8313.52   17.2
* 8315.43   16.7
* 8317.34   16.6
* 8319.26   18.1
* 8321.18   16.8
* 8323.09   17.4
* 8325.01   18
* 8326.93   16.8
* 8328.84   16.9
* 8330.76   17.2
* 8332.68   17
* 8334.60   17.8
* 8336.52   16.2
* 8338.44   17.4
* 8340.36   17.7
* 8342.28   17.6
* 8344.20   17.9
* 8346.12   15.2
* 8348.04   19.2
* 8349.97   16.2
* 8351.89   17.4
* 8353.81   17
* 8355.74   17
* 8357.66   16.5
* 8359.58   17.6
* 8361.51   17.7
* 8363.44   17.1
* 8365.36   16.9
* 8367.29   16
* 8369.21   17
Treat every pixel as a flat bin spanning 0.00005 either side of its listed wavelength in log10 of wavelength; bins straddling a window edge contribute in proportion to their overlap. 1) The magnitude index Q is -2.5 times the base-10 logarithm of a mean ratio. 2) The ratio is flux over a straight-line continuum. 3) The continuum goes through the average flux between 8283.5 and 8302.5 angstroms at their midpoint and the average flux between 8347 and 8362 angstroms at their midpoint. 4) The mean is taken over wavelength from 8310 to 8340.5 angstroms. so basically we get 0.01 mag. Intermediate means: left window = 17.5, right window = 17.3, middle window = 17.2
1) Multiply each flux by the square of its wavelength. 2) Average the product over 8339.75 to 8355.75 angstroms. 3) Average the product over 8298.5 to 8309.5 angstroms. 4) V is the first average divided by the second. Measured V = 1.0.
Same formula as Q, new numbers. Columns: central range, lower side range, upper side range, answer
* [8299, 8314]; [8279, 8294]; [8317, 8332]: 0.013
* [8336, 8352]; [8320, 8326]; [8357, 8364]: 0.007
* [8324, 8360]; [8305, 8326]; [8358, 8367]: 0.002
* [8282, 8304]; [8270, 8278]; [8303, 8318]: -0.024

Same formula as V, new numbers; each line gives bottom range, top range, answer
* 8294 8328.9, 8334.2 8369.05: 1.00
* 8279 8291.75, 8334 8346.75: 0.99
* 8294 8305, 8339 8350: 1.02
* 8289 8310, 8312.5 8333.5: 0.99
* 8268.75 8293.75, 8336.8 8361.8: 1.00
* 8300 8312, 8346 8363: 1.01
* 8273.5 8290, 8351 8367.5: 1.00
